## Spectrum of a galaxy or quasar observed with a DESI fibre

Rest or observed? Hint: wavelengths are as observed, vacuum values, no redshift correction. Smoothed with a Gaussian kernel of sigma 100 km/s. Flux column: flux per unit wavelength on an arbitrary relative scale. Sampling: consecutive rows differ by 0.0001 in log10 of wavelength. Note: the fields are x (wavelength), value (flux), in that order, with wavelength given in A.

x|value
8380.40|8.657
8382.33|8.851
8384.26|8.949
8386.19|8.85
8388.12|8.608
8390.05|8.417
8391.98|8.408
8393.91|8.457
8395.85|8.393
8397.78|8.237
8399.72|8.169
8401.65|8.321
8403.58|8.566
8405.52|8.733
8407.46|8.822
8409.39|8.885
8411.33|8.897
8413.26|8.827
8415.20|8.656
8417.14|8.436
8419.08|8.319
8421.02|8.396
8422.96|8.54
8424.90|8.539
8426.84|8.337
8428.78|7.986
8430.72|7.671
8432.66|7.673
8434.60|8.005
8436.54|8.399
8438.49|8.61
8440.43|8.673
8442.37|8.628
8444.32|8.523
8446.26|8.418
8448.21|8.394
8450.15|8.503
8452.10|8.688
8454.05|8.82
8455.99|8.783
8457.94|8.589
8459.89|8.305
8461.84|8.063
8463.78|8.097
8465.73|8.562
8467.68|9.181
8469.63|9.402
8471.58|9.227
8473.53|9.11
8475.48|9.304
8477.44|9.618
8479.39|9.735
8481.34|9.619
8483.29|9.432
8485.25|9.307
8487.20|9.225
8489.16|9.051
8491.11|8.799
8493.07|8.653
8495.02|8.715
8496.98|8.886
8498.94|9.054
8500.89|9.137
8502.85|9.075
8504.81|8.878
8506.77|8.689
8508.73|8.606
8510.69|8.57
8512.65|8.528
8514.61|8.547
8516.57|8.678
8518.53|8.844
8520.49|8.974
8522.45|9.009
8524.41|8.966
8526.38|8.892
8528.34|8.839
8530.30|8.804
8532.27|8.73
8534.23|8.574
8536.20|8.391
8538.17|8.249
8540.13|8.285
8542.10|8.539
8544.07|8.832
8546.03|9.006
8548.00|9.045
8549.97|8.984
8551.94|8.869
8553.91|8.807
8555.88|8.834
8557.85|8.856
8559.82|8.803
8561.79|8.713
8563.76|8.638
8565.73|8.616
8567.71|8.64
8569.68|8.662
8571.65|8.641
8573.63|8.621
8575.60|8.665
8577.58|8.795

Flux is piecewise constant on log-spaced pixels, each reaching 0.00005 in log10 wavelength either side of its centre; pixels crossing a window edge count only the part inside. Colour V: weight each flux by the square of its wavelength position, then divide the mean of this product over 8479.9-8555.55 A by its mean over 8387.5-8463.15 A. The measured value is 1.1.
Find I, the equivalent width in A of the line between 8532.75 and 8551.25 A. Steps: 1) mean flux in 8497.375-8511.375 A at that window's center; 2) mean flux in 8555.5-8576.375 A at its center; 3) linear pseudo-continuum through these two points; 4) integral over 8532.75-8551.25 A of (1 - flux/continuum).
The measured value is 0.21 A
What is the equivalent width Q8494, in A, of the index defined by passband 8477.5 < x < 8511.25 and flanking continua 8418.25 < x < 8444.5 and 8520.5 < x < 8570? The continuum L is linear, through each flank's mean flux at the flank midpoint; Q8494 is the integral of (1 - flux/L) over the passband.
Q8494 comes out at -2.0 A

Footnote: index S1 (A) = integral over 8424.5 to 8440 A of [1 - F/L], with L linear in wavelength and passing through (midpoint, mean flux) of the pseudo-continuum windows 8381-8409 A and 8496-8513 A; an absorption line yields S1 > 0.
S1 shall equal 0.9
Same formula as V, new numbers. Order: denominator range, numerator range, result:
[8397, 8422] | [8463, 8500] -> 1.08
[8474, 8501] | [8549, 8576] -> 0.97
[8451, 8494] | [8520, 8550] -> 0.99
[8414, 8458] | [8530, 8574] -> 1.06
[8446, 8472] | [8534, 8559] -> 1.03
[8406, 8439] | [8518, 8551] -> 1.07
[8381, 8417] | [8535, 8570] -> 1.05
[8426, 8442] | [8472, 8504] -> 1.13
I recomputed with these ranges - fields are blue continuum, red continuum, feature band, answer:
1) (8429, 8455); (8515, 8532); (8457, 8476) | -0.56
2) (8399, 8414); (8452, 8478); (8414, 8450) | 1.59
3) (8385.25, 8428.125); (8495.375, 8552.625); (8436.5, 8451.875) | 0.13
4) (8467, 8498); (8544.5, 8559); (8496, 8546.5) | 1.62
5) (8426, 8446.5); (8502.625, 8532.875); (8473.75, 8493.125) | -1.66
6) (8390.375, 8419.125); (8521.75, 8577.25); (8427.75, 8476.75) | 0.32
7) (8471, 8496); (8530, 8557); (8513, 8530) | 0.12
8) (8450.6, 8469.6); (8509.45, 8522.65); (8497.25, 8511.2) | -0.28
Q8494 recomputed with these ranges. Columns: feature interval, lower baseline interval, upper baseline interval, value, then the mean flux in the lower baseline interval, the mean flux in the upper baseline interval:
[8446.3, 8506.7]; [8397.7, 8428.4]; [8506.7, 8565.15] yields -2.0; 8.54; 8.74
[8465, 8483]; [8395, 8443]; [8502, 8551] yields -1.5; 8.43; 8.74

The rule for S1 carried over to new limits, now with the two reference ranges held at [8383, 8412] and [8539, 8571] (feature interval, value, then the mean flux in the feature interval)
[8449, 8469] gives 0.2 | 8.57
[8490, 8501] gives -0.2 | 8.86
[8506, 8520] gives 0.1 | 8.65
